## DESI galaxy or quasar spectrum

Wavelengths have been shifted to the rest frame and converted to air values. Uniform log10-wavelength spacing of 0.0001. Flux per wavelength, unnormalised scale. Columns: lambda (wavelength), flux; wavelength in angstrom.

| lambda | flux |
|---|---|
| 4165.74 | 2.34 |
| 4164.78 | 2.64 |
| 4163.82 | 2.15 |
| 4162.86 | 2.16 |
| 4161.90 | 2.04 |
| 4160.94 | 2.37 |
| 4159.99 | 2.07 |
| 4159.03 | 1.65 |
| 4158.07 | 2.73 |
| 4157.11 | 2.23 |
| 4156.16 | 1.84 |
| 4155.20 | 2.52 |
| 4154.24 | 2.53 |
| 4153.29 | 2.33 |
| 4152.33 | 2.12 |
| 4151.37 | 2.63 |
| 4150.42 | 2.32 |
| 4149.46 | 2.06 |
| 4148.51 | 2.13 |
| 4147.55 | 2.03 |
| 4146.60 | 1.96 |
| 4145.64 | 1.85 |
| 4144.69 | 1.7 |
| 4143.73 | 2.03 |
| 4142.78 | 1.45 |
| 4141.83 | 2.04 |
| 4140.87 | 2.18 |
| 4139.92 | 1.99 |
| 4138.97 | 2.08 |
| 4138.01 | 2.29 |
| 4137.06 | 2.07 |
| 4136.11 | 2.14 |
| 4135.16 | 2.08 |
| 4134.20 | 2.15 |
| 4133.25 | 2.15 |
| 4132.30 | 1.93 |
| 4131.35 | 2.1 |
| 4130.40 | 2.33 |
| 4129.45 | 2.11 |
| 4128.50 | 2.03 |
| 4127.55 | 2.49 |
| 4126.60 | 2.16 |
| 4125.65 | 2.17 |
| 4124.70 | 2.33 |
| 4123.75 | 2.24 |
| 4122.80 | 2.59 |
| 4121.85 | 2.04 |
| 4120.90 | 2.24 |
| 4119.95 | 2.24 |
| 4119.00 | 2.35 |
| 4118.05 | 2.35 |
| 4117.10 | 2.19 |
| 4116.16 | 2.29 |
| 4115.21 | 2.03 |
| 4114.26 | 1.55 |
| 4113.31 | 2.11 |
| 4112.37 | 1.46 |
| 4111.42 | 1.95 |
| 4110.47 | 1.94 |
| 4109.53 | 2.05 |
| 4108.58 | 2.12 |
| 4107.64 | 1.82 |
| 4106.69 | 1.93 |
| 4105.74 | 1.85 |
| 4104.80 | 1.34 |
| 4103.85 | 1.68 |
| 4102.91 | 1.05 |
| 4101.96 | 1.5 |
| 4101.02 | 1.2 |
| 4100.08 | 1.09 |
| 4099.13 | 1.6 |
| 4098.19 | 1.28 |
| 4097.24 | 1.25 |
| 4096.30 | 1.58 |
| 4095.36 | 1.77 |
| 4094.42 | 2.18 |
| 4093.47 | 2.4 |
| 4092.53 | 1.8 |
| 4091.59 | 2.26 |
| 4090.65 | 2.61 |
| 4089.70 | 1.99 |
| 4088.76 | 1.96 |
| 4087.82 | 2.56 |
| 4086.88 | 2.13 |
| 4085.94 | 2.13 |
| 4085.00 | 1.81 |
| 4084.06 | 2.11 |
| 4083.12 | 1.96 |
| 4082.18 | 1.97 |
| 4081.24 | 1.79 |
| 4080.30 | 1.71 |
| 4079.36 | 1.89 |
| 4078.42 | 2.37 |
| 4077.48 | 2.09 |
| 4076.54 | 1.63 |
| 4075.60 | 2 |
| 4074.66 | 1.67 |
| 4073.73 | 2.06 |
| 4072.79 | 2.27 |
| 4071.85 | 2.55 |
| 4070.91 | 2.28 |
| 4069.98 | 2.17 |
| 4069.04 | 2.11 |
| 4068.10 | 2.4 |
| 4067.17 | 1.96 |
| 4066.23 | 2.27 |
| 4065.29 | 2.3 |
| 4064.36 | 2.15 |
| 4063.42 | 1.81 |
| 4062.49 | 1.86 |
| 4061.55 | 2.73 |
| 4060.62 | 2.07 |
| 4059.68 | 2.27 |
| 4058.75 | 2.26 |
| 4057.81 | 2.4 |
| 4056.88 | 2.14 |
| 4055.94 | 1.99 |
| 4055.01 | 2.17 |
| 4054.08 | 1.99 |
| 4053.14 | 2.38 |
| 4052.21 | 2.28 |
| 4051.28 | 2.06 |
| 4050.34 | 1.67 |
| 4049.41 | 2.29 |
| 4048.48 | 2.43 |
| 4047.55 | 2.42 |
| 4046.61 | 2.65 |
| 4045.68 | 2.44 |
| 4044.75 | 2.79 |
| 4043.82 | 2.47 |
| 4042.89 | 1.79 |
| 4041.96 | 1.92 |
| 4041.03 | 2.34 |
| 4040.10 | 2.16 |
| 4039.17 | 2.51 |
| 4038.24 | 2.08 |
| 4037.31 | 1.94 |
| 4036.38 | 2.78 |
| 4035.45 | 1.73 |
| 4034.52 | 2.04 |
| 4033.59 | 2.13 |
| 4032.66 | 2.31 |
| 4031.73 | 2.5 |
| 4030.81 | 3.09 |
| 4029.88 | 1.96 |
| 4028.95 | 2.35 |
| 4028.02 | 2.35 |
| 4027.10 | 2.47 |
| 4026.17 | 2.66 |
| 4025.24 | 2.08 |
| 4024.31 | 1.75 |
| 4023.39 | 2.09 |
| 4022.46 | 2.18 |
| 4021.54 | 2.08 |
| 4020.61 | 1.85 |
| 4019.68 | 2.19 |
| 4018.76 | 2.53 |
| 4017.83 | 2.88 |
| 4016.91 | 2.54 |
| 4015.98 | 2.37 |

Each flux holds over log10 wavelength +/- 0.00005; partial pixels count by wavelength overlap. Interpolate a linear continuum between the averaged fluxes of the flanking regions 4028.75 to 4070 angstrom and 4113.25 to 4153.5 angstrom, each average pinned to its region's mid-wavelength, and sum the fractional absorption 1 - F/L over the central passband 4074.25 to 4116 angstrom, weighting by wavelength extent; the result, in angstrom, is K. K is 6.3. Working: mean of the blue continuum 2.23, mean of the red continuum 2.13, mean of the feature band 1.85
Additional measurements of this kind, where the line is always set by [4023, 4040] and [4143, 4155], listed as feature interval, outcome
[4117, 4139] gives -0.5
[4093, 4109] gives 4.1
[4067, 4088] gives 1.4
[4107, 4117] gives 1.1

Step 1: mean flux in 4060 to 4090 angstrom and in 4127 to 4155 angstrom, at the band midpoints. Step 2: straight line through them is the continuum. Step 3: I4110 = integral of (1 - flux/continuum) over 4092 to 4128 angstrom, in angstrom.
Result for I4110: 3.48 angstrom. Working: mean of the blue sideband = 2.09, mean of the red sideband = 2.12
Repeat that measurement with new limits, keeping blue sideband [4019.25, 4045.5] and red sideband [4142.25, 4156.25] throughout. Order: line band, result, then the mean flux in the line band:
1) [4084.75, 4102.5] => 2.7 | 1.84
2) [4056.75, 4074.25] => -0.1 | 2.21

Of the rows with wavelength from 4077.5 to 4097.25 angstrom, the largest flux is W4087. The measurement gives 2.61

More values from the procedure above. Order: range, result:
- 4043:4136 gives 2.79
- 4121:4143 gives 2.59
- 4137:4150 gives 2.29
